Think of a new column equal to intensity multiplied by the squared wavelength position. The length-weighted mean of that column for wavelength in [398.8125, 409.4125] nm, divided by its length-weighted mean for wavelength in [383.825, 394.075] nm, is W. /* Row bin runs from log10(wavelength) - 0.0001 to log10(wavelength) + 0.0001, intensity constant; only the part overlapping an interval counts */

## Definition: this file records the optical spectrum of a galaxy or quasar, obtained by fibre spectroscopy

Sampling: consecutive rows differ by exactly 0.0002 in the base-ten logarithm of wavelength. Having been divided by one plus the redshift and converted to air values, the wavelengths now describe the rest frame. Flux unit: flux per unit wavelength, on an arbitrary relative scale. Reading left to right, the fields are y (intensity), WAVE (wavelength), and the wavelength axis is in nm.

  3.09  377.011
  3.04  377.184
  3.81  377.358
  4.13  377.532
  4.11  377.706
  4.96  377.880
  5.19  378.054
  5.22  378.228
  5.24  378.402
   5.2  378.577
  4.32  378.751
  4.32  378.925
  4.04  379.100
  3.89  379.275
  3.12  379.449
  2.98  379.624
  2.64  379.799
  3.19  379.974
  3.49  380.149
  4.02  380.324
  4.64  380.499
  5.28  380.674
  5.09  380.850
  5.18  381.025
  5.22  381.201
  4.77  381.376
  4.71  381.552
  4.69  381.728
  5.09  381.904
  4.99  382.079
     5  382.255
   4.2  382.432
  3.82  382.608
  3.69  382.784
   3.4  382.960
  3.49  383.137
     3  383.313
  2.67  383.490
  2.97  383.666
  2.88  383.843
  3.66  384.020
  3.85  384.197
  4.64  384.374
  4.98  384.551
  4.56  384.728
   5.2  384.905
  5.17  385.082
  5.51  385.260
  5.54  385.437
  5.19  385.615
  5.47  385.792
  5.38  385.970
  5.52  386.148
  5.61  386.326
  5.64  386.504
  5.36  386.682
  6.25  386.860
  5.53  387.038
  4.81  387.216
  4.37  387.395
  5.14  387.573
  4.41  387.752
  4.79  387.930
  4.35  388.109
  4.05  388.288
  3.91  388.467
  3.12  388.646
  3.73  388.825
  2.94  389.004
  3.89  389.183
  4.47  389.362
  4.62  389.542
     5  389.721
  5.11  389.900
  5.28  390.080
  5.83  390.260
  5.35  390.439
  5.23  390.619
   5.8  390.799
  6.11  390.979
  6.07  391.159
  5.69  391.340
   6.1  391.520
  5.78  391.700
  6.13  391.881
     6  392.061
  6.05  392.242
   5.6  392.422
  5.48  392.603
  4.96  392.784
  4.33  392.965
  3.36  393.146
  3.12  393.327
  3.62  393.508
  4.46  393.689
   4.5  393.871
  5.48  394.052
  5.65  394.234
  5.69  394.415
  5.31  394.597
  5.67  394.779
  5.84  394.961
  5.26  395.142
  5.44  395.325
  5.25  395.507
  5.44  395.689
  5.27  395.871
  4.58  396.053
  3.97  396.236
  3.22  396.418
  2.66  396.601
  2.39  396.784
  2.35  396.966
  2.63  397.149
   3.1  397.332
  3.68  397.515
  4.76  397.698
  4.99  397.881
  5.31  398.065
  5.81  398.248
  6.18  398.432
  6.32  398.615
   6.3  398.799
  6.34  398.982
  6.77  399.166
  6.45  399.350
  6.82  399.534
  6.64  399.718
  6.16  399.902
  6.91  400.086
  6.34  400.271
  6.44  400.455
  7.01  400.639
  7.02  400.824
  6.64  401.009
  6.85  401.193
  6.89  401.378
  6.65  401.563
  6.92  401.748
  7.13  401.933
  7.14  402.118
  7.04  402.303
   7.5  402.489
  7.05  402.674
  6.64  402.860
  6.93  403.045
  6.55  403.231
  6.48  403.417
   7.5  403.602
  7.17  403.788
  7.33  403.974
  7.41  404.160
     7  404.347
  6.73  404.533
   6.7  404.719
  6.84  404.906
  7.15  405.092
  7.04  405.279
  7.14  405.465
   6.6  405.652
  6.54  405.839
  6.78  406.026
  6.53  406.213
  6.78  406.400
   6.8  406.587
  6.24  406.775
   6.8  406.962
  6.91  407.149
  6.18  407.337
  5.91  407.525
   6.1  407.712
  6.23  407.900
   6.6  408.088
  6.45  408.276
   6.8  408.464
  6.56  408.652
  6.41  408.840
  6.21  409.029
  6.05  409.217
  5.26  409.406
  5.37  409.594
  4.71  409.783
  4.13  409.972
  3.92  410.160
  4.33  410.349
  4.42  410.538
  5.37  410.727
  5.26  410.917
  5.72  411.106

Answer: 1.47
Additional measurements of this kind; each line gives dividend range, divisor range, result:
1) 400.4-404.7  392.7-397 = 1.60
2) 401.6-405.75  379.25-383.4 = 1.89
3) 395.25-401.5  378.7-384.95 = 1.44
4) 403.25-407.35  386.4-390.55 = 1.59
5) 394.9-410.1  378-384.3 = 1.64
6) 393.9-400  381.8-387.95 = 1.17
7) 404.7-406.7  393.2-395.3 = 1.45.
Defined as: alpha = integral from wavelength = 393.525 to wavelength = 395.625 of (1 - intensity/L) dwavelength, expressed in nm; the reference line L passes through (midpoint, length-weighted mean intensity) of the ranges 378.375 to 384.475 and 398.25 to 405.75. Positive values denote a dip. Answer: 0.20 nm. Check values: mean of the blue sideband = 4.09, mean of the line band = 5.26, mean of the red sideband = 6.81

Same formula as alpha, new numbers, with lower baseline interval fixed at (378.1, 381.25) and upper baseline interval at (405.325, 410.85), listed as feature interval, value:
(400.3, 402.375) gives -0.47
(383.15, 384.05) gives 0.30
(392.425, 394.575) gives 0.19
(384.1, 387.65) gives -0.40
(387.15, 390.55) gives 0.25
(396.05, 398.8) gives 0.60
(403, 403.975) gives -0.21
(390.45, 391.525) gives -0.17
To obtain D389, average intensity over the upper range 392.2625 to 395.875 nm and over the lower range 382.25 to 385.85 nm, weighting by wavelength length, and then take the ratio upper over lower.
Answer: 1.19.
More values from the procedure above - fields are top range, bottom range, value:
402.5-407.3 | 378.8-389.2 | 1.56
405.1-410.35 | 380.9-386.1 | 1.38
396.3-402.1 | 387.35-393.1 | 1.13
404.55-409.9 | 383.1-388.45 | 1.37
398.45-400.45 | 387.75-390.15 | 1.53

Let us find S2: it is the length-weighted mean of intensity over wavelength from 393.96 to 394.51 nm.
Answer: 5.6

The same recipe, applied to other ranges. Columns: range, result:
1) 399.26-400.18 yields 6.59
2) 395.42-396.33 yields 4.9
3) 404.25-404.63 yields 6.86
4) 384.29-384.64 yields 4.81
